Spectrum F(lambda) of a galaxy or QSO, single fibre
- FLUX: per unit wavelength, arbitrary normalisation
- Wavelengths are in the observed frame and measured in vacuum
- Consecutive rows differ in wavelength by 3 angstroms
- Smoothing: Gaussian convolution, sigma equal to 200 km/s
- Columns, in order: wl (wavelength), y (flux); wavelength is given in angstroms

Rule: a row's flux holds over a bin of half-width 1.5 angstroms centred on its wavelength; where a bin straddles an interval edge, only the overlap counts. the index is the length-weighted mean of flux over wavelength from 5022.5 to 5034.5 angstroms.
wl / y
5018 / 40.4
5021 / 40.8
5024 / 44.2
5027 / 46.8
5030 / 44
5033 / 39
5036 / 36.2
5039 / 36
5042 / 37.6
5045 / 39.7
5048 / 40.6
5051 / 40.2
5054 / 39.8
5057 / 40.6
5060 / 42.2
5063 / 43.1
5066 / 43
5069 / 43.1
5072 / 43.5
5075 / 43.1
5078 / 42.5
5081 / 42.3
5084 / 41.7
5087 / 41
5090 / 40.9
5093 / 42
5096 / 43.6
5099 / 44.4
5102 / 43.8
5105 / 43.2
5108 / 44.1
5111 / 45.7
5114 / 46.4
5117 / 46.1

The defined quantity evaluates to 43.5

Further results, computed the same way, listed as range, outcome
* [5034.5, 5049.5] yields 38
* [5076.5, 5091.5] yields 41.7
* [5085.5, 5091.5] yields 40.9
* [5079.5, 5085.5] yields 42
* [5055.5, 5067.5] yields 42.2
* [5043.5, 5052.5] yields 40.2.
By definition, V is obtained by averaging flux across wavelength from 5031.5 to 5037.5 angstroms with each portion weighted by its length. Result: 37.6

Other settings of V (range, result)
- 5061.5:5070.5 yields 43.1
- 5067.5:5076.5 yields 43.2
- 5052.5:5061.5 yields 40.9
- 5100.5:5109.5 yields 43.7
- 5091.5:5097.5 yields 42.8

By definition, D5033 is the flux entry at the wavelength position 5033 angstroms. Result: 39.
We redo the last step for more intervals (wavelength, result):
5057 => 40.6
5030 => 44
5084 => 41.7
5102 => 43.8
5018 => 40.4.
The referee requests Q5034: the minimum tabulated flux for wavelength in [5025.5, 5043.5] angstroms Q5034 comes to 36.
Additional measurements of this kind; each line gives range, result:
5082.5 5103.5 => 40.9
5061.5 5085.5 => 41.7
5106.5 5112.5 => 44.1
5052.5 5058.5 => 39.8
